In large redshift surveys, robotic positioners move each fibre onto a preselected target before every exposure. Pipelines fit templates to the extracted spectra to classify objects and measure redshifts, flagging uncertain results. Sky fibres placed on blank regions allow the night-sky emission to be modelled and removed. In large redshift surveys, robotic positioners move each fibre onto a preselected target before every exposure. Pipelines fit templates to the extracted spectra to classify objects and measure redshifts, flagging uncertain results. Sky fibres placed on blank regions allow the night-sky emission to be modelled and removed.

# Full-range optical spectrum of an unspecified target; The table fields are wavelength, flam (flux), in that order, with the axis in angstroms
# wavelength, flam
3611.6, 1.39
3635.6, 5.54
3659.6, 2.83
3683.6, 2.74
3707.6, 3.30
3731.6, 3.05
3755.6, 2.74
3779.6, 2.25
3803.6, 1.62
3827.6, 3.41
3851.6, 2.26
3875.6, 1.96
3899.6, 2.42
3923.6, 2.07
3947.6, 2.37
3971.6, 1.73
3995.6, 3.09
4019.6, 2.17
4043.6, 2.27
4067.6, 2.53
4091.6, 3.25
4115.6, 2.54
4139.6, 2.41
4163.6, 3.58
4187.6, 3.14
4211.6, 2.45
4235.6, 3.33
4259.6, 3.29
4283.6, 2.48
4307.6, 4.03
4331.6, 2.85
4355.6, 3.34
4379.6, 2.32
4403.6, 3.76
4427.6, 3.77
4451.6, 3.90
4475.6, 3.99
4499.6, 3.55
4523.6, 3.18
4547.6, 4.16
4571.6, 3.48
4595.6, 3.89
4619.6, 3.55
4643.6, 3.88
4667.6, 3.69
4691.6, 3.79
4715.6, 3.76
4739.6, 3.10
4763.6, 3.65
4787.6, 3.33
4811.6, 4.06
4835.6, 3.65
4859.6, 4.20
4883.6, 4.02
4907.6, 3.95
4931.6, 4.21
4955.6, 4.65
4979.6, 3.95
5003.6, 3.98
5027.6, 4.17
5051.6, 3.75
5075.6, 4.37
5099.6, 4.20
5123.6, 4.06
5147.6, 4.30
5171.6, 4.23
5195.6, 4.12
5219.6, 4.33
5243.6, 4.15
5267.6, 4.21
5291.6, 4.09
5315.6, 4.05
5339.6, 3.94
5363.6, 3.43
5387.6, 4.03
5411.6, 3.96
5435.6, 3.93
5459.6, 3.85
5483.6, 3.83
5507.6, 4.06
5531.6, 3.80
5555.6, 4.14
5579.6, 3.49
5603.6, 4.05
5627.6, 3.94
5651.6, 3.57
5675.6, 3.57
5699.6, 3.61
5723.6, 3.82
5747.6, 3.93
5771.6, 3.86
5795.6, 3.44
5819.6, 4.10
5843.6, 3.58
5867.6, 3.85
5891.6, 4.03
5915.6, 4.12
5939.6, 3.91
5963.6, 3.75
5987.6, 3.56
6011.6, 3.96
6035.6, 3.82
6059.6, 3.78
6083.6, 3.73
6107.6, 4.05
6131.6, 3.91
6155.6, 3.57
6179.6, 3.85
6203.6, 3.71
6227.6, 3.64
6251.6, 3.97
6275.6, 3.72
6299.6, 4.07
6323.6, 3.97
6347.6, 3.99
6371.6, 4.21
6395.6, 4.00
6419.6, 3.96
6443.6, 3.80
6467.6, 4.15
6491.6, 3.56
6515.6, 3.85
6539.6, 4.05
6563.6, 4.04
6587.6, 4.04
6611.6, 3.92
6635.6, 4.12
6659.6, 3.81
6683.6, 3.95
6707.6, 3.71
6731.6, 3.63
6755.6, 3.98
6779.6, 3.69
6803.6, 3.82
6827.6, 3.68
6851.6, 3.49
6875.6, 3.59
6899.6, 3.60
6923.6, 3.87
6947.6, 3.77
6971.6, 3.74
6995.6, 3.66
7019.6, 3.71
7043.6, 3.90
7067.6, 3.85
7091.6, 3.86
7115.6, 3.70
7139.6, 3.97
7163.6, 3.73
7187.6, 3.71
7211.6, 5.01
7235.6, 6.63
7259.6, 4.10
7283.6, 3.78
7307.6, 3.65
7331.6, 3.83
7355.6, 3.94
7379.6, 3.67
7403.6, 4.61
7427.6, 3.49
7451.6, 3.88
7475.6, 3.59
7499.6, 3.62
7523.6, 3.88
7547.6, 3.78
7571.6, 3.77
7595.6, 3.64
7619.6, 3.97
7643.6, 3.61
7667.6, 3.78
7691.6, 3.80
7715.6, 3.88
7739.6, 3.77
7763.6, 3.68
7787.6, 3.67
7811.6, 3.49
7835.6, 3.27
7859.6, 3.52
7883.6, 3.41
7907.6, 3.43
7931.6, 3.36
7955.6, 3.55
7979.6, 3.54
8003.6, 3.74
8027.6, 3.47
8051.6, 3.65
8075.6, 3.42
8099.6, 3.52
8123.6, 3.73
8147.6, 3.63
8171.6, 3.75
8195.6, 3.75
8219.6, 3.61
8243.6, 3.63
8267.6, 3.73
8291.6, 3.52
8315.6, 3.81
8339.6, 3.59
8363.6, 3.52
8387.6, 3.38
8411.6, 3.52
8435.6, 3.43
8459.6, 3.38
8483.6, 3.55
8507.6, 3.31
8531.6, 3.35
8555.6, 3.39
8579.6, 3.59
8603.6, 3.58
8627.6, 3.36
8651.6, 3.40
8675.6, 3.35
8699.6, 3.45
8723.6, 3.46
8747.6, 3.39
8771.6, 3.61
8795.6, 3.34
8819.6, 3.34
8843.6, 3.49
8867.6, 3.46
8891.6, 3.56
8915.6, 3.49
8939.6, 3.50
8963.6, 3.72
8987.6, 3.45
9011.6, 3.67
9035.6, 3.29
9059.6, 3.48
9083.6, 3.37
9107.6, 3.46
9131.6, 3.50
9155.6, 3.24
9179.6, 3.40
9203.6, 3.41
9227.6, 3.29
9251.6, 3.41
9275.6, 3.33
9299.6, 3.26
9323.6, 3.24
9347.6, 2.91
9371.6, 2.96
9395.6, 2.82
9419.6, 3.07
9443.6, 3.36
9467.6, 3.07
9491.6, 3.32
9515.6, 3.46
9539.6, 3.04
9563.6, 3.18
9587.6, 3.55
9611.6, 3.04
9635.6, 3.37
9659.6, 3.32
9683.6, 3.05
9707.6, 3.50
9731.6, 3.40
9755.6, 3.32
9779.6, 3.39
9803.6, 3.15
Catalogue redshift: 0.100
